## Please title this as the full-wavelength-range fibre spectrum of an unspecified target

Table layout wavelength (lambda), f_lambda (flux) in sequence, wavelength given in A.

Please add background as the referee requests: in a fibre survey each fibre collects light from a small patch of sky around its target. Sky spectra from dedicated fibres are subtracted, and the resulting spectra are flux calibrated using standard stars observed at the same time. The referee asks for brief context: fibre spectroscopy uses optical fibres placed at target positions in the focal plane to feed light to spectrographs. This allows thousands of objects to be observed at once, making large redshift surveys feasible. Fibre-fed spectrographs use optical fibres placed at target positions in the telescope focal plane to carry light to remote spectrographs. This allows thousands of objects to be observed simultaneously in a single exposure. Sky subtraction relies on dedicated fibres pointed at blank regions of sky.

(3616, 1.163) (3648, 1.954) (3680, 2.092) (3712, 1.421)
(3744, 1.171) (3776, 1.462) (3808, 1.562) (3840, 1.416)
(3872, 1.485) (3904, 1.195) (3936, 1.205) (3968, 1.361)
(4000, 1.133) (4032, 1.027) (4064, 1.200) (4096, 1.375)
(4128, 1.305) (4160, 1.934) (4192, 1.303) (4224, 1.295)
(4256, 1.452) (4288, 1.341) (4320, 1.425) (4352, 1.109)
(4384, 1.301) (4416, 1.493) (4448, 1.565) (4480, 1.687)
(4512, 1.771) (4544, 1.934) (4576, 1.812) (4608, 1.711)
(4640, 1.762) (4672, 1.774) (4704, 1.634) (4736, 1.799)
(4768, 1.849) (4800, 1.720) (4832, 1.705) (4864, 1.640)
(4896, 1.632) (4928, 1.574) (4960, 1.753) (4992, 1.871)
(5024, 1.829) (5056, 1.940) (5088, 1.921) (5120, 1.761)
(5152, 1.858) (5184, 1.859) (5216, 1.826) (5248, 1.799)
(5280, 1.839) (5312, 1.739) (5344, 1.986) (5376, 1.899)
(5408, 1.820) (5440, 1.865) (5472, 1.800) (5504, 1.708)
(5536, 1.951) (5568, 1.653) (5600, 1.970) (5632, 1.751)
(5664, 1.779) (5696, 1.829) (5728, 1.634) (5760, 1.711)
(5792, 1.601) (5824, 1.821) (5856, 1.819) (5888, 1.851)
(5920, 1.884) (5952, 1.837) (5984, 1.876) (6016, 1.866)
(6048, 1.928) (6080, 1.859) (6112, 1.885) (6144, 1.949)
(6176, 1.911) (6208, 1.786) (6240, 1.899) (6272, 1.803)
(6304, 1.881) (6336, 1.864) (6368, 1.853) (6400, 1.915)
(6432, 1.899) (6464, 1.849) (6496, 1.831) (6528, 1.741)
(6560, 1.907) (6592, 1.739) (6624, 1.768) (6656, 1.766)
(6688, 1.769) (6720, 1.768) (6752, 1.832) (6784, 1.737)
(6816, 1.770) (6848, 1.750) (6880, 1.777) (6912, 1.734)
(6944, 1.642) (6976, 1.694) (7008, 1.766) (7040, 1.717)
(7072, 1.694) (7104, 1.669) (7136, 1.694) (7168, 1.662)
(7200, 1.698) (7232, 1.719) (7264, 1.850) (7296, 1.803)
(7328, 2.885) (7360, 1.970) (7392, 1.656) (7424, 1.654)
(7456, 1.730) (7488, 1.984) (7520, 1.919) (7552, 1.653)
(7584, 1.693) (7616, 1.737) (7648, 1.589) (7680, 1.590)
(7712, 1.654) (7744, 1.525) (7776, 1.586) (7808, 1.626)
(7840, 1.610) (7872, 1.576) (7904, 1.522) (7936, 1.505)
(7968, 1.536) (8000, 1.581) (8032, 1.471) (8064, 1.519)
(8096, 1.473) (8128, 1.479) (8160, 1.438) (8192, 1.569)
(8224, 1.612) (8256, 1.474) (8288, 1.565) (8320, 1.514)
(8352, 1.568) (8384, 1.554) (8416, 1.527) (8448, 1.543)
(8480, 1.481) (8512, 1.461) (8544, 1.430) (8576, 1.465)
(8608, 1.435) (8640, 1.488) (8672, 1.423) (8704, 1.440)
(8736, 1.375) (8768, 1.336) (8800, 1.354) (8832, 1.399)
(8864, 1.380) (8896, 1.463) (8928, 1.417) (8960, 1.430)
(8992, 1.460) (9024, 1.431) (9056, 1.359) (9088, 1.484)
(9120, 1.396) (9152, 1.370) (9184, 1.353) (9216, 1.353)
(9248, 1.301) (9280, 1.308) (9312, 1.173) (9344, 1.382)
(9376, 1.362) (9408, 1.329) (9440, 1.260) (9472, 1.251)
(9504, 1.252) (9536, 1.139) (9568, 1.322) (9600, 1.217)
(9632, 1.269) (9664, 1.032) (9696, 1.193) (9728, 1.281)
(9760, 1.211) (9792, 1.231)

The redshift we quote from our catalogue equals 0.12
